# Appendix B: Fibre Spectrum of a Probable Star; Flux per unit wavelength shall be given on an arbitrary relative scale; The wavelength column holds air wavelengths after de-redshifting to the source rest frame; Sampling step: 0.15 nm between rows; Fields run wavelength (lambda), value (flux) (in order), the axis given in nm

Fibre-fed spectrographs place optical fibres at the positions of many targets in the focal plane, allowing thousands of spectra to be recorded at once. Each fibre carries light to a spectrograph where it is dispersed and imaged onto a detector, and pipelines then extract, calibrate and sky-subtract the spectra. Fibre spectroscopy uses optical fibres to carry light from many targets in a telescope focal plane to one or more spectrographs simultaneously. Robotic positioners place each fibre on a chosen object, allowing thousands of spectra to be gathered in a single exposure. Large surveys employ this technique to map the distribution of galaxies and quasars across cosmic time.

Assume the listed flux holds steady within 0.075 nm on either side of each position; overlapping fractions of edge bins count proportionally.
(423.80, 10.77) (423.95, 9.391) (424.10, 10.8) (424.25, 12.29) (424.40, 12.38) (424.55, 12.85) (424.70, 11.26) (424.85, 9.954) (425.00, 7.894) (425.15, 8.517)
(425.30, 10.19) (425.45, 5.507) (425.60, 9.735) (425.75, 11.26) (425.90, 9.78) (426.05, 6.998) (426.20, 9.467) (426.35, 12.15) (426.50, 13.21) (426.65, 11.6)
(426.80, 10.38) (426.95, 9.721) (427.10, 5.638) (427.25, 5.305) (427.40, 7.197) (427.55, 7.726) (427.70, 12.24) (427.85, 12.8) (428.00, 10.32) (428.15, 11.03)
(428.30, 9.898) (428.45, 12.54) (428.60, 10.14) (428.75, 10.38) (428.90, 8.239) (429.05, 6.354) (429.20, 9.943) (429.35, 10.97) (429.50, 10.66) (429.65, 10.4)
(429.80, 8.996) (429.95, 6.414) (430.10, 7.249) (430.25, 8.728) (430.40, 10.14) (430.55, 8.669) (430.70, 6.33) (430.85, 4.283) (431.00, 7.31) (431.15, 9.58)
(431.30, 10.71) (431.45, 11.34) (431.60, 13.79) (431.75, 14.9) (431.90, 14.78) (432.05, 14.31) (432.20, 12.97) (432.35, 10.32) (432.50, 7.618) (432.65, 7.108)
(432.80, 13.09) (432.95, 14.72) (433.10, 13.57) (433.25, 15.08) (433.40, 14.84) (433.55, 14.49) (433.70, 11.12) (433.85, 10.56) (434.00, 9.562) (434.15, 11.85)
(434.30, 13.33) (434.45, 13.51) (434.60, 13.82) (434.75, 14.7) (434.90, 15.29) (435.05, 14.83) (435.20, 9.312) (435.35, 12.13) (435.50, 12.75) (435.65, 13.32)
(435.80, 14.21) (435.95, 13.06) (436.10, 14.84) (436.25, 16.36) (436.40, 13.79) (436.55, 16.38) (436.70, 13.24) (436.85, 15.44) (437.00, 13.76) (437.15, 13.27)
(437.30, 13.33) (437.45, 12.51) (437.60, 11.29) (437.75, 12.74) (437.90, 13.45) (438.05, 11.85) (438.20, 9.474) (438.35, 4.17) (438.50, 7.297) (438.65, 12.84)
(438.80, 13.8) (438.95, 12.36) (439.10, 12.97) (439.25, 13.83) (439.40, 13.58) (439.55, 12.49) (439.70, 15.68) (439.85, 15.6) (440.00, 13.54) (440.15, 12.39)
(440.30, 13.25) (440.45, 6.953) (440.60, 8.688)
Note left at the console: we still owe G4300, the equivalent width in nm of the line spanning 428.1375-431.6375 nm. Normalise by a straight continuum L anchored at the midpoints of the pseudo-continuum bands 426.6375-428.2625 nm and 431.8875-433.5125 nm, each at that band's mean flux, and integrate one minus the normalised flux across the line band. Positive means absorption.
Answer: 0.496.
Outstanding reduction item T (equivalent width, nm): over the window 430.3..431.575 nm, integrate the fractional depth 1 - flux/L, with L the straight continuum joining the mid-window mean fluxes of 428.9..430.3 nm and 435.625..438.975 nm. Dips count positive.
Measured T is 0.10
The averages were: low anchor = 8.83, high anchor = 12.7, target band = 8.75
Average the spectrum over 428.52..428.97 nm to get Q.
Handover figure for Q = 9.63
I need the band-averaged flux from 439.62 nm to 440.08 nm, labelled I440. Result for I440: 14.9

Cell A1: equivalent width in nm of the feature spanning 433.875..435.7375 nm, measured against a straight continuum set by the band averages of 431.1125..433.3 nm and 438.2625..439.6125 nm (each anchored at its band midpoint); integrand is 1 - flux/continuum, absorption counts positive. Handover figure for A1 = -0.13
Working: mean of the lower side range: 12.3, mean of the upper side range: 11.5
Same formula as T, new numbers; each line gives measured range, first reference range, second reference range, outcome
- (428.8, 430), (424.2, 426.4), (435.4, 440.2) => 0.21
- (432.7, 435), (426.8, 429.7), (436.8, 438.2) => -0.34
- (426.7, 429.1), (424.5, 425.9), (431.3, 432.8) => 0.25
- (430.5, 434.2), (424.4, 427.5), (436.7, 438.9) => -0.19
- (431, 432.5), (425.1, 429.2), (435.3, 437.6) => -0.04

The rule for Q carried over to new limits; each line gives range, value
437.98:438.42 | 8.51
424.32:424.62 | 12.6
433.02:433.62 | 14.5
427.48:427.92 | 10.9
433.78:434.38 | 11.4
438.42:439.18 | 11.8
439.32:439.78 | 13.9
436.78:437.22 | 14.2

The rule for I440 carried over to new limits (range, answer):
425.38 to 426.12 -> 8.69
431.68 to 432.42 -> 13.5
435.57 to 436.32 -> 14.3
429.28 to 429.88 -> 10.2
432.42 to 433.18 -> 11.2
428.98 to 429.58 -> 9.52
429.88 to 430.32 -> 7.46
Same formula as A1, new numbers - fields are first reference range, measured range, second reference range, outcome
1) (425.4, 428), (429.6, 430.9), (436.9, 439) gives 0.29 nm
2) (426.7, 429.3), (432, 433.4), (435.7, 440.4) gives -0.14 nm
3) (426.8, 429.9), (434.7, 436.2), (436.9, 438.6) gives -0.36 nm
